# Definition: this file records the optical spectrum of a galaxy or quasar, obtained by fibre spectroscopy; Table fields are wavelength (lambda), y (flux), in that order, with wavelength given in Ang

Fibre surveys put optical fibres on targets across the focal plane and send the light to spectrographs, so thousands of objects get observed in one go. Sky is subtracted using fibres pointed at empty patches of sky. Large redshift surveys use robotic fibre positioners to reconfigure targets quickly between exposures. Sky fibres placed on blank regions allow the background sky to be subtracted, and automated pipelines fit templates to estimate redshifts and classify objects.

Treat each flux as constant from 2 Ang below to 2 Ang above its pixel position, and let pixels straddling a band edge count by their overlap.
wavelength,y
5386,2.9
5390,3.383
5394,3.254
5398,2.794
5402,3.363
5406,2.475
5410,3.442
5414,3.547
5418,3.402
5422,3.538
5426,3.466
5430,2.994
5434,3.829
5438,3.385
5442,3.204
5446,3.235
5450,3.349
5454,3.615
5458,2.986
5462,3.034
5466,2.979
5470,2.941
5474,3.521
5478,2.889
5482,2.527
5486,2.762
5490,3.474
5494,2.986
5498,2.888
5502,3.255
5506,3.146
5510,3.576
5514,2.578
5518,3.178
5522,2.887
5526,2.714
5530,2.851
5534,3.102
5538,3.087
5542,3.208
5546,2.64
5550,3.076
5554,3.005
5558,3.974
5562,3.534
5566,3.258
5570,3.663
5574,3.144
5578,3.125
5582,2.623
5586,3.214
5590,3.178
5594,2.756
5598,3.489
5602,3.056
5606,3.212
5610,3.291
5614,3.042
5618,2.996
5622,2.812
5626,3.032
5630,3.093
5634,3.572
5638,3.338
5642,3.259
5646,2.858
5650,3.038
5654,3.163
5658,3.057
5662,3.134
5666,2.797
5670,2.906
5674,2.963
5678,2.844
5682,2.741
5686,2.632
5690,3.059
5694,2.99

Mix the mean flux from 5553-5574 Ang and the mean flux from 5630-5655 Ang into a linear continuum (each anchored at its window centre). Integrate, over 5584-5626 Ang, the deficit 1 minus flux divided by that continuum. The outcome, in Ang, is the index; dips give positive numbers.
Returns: 2.9 Ang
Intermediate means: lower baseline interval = 3.48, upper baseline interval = 3.2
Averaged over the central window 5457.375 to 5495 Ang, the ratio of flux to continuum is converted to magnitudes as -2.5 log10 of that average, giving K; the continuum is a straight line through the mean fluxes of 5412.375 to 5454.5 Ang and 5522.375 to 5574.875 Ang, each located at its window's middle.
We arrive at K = 0.10 mag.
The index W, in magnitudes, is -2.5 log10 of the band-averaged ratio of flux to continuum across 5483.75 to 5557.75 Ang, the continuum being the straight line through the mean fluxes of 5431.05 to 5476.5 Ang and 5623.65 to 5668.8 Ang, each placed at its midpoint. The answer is 0.06 mag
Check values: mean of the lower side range 3.27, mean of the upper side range 3.12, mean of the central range 3.04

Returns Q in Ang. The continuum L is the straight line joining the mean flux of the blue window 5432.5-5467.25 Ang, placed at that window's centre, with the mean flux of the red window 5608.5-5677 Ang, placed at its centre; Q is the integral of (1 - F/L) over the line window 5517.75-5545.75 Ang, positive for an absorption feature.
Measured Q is 2.0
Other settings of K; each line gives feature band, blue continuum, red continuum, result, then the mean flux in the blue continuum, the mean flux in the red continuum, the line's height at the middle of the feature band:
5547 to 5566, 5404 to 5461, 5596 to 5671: -0.05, 3.31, 3.12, 3.19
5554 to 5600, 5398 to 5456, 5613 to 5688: -0.05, 3.33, 3.01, 3.12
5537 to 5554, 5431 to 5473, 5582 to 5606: 0.06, 3.26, 3.1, 3.15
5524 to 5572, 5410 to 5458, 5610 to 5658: 0.02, 3.4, 3.11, 3.24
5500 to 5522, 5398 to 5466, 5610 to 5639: 0.03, 3.28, 3.13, 3.22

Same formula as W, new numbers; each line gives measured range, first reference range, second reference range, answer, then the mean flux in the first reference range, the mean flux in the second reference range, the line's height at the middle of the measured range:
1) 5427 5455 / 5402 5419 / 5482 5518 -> -0.07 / 3.22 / 3.06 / 3.17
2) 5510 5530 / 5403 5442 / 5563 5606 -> 0.11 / 3.34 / 3.16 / 3.23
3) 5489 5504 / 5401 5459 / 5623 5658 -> 0.05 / 3.33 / 3.15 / 3.27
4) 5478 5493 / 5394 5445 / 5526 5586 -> 0.11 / 3.28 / 3.15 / 3.22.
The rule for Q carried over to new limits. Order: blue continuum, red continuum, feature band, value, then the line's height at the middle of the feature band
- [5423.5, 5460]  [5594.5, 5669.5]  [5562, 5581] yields -0.6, 3.19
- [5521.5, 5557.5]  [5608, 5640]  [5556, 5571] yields -2.8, 3.04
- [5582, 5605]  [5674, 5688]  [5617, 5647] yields -1.8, 2.95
